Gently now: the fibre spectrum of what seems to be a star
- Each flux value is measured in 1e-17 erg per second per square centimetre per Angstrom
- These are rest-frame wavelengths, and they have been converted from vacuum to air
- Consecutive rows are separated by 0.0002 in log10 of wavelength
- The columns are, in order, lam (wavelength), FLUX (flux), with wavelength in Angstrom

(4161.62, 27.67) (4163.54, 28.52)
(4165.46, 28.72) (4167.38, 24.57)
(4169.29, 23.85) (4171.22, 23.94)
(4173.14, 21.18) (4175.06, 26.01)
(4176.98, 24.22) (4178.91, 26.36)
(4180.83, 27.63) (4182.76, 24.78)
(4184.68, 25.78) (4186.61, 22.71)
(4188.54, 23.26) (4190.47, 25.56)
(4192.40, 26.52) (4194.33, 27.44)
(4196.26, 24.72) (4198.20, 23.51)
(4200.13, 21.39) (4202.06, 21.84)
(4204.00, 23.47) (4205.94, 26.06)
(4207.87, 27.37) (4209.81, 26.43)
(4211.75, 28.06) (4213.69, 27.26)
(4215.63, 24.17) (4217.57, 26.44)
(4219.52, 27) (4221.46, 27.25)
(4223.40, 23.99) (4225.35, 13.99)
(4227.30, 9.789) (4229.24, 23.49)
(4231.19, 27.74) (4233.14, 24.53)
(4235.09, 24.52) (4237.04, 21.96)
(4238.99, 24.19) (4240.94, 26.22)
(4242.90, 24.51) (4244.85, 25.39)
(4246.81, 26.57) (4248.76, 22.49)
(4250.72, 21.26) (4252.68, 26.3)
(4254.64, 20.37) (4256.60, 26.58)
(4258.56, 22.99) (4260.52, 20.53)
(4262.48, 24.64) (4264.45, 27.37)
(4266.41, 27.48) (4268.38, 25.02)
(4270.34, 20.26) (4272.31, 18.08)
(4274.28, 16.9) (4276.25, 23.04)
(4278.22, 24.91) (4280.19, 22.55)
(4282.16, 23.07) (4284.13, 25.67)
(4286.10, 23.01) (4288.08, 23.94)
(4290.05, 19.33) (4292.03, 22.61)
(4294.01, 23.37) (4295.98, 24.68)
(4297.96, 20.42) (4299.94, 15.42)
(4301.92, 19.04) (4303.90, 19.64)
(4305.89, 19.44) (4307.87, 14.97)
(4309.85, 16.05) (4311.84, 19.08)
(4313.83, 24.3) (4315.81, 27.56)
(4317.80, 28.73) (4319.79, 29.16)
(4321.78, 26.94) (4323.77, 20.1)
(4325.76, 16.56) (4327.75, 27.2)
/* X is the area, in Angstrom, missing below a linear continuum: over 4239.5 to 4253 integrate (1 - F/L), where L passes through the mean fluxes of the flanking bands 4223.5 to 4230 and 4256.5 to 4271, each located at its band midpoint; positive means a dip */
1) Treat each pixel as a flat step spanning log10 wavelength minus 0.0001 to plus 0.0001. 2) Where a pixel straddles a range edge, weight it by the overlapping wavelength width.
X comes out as -2.6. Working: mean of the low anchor 16.6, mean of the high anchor 24.3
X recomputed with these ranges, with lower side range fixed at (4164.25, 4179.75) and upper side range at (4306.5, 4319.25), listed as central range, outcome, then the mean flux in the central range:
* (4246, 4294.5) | -0.5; 23.1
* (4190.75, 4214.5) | -1.1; 25.3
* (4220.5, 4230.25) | 1.7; 19.7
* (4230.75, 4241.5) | -0.5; 24.7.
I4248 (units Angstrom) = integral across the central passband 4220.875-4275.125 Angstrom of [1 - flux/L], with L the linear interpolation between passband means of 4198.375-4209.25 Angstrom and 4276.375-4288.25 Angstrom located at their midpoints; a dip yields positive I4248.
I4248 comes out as 2.1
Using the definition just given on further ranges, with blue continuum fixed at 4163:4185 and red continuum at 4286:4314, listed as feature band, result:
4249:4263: -0.7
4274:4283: -0.6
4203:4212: -0.8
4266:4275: 0.0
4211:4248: -1.5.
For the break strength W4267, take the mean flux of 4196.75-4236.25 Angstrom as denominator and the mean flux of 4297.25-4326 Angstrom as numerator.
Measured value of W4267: 0.89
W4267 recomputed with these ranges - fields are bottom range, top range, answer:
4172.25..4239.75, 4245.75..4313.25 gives 0.90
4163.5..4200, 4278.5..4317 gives 0.85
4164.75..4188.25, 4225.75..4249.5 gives 0.93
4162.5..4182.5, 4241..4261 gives 0.94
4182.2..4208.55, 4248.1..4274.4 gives 0.94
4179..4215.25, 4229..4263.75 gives 0.96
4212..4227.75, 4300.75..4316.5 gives 0.86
